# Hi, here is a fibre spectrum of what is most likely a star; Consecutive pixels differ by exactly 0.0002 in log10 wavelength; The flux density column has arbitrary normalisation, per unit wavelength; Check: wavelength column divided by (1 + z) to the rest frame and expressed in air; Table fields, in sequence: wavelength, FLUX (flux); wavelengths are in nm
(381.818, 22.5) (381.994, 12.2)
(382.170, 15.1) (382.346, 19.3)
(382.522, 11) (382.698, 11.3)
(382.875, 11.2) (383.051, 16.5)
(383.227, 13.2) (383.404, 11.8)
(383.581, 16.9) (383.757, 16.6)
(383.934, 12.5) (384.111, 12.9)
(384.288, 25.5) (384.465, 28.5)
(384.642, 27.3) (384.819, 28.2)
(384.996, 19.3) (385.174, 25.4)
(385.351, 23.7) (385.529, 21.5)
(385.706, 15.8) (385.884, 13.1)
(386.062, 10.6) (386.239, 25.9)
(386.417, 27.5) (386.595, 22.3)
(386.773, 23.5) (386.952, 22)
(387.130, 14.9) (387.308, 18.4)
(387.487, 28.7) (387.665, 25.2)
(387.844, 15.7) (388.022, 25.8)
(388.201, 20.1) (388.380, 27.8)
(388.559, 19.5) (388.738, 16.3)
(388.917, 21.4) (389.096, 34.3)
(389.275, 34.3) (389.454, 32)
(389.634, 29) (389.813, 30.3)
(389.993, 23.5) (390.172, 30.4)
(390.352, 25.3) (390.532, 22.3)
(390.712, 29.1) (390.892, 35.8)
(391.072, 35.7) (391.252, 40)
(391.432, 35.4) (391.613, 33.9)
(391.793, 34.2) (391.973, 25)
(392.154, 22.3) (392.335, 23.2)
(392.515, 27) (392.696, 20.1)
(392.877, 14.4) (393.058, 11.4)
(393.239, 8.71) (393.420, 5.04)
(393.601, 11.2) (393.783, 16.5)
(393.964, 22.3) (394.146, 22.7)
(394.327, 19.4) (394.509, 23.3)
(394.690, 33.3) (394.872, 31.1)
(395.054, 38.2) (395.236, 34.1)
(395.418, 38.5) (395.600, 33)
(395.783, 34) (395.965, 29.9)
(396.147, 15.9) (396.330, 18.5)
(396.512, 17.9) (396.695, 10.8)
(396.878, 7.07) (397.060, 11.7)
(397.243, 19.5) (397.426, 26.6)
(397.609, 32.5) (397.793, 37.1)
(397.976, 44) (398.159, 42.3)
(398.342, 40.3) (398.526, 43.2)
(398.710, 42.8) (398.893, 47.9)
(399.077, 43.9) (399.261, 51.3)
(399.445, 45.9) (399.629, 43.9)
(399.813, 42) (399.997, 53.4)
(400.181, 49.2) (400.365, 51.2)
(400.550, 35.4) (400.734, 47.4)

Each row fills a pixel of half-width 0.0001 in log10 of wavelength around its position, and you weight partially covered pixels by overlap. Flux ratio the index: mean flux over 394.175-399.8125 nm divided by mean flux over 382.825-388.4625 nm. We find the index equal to 1.6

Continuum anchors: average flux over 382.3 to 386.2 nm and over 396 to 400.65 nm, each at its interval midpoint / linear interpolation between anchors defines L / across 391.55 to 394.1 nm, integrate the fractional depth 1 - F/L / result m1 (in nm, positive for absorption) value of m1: 0.770 nm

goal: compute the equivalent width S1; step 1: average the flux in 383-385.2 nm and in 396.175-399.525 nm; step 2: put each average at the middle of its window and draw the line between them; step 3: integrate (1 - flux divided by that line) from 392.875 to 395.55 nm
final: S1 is 0.61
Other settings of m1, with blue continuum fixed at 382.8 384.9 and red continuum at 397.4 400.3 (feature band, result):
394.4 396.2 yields 0.29 nm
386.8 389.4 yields 0.23 nm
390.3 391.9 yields -0.10 nm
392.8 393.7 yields 0.63 nm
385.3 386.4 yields 0.15 nm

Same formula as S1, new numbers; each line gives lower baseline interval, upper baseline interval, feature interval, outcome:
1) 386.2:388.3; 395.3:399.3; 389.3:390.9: -0.23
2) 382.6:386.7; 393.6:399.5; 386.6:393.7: -0.14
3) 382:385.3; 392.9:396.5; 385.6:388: -0.13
